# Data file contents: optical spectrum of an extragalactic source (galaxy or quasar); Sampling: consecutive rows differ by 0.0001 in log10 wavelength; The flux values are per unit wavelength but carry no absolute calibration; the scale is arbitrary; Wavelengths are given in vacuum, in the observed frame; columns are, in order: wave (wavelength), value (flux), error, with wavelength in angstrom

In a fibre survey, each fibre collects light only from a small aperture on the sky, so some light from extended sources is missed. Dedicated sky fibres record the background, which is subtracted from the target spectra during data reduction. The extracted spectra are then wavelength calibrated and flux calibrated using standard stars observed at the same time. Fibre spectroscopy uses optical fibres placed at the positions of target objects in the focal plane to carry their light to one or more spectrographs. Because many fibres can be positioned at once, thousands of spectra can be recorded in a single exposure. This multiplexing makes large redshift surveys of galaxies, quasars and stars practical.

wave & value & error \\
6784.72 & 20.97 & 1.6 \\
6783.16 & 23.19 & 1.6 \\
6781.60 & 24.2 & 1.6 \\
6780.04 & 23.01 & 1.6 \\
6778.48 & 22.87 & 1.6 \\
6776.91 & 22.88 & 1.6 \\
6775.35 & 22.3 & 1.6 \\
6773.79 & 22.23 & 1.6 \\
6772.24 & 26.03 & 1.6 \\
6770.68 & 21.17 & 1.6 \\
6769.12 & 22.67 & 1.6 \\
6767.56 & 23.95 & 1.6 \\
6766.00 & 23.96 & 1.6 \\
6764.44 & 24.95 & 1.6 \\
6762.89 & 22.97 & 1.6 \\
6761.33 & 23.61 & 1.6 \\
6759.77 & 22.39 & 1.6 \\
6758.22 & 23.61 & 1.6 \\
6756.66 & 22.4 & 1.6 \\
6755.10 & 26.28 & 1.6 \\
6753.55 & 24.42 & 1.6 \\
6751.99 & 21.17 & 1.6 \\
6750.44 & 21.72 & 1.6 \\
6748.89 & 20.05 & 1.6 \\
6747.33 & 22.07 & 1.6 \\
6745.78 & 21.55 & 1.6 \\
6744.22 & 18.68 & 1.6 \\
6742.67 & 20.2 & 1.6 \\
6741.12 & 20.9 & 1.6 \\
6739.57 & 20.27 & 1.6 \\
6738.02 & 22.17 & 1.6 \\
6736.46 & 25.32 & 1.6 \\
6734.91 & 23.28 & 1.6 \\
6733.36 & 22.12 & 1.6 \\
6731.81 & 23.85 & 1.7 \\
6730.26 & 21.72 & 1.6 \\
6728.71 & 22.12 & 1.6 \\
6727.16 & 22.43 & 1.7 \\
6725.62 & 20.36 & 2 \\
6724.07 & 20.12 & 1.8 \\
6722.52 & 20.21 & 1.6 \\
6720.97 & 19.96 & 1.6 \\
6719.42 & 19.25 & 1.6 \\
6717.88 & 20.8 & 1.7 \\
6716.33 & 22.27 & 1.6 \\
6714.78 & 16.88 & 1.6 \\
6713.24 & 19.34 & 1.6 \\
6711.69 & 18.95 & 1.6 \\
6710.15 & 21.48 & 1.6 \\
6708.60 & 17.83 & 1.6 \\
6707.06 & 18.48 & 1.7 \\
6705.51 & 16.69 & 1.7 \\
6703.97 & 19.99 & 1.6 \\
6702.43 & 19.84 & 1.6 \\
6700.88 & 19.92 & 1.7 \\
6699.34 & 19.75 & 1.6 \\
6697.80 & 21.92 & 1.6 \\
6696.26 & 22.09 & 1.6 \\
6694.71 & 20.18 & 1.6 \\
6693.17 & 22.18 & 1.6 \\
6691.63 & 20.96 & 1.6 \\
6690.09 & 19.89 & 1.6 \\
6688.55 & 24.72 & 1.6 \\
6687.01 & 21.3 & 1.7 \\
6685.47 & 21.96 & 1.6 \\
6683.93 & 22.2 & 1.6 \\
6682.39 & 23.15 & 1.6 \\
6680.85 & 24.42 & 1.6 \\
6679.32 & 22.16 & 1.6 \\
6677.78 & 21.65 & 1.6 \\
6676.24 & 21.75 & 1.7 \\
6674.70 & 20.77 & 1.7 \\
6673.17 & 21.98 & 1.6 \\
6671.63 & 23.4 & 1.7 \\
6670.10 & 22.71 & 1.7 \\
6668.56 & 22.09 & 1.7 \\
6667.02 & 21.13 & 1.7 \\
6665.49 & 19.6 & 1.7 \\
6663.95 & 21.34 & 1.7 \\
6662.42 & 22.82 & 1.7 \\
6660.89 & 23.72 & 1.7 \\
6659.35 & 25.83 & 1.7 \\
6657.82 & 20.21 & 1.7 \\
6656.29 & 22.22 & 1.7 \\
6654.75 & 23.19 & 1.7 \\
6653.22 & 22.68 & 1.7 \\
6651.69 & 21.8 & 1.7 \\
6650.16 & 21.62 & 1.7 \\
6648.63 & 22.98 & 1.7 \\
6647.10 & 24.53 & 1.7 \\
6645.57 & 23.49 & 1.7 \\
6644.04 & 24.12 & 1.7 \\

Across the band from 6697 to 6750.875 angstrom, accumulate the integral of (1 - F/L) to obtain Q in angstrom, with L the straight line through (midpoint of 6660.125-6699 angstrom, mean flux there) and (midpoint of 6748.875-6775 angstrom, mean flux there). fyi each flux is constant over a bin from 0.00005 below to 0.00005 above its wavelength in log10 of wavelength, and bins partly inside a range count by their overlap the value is 4.82 angstrom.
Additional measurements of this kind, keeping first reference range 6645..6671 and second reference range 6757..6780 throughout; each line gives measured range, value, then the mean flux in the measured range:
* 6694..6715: 2.9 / 19.6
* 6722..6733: 0.6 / 21.6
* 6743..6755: 0.8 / 21.6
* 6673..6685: 0.2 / 22.3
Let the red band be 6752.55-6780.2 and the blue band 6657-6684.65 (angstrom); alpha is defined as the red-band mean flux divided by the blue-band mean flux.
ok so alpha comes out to 1.05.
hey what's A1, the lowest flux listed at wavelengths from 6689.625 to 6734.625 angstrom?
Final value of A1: 16.69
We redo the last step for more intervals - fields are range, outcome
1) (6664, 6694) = 19.6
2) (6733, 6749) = 18.68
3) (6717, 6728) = 19.25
